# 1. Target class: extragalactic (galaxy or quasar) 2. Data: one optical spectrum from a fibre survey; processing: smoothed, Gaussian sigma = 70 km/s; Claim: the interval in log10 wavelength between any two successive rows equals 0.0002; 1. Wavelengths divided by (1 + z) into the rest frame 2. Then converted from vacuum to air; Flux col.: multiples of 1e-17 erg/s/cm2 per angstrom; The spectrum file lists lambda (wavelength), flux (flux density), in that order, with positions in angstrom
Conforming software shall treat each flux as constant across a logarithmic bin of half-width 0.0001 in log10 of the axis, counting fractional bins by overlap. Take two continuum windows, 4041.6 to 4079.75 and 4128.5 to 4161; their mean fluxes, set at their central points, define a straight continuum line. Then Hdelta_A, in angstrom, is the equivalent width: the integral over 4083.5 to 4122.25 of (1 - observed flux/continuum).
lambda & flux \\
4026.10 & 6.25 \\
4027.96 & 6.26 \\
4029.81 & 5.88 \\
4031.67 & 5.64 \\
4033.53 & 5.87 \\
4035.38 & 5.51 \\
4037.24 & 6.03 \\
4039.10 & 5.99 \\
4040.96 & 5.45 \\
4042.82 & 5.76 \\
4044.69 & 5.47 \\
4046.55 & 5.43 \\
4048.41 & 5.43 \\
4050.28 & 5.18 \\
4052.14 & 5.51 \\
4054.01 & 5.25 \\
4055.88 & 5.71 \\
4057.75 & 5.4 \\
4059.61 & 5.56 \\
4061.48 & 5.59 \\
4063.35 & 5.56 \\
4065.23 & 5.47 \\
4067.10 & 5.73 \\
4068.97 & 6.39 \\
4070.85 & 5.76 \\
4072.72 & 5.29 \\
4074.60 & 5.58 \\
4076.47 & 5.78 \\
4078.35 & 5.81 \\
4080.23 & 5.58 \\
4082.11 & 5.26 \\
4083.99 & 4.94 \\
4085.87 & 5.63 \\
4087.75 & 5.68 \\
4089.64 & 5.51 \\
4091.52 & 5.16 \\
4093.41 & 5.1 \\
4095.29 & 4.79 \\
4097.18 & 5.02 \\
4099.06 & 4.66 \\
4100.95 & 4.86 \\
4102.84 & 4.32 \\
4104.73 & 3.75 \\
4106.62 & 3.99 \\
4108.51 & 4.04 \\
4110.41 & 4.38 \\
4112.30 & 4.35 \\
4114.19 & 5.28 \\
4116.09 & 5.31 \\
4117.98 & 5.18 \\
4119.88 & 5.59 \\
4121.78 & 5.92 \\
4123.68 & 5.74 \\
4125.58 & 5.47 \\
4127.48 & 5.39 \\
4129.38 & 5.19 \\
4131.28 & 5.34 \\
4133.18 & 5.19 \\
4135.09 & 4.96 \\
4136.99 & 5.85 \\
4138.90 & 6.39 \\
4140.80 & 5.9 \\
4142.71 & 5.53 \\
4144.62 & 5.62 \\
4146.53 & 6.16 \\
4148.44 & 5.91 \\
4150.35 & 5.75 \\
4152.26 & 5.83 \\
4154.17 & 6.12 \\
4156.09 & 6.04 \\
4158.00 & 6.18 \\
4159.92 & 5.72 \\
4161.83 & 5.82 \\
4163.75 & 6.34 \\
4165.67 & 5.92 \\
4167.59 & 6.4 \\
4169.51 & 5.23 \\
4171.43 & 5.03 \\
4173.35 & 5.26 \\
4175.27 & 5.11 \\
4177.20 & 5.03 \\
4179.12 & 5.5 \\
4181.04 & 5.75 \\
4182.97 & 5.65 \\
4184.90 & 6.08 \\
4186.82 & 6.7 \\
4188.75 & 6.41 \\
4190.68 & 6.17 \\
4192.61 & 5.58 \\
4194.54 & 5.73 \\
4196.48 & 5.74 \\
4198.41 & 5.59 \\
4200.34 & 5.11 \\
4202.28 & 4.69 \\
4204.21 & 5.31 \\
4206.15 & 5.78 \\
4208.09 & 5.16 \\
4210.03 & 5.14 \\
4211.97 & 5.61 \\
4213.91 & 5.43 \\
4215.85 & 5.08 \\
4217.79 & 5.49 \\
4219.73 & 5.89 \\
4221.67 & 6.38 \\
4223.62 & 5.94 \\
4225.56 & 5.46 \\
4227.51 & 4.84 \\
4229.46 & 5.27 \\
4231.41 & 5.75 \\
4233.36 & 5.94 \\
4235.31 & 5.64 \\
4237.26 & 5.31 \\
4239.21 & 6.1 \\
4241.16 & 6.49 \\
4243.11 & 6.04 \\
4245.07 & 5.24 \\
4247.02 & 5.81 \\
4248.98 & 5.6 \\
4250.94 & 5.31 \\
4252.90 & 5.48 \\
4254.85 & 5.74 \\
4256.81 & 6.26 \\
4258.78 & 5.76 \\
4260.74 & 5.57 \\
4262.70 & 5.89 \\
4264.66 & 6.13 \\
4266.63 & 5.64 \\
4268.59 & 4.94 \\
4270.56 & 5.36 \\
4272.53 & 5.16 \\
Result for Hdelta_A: 5.14 angstrom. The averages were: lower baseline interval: 5.58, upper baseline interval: 5.75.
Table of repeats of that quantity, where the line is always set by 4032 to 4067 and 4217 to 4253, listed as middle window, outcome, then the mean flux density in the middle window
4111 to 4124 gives 0.7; 5.29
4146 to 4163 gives -0.9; 5.95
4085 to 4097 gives 0.7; 5.29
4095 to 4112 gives 3.6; 4.41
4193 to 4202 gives 0.3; 5.48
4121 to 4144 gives 0.2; 5.57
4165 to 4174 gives 0.1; 5.57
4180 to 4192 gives -1.0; 6.11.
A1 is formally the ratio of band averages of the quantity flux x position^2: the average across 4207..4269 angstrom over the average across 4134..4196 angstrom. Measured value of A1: 1.0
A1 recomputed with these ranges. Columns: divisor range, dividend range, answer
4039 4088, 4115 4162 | 1.06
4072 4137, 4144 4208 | 1.16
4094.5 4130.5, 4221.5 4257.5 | 1.23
